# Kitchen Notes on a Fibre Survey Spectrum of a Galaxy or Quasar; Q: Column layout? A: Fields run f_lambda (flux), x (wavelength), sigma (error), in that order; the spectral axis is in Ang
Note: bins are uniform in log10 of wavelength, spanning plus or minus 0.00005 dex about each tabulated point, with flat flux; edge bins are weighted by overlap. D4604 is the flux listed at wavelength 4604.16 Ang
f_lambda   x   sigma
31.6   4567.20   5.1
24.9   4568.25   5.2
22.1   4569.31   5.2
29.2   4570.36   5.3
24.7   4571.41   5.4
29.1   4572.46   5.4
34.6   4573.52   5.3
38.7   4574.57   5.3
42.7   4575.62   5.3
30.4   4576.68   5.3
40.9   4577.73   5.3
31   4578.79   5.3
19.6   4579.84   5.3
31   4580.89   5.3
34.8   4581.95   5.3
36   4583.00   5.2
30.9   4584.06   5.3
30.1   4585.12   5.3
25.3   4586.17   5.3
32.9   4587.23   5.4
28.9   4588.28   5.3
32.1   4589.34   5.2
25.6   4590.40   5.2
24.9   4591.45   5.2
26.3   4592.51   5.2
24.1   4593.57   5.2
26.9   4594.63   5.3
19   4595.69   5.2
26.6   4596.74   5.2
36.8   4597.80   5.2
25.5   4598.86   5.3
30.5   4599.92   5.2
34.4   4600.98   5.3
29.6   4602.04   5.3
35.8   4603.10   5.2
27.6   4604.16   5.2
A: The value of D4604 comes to 27.6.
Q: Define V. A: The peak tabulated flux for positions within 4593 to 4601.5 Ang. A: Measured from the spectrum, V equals 36.8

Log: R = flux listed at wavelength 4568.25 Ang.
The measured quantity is 24.9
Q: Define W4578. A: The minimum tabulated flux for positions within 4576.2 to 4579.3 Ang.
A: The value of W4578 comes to 30.4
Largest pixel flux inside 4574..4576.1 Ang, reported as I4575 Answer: 42.7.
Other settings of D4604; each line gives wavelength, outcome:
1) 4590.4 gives 25.6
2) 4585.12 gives 30.1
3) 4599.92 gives 30.5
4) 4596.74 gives 26.6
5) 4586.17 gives 25.3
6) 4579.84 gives 19.6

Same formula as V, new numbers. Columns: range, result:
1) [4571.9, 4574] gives 34.6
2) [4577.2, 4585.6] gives 40.9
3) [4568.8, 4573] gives 29.2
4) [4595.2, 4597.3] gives 26.6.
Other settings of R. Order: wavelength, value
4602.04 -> 29.6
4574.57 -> 38.7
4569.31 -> 22.1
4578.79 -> 31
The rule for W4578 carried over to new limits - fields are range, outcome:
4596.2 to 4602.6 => 25.5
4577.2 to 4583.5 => 19.6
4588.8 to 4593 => 24.9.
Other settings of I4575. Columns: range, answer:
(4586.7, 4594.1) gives 32.9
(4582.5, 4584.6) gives 36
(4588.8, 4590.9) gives 32.1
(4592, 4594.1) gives 26.3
